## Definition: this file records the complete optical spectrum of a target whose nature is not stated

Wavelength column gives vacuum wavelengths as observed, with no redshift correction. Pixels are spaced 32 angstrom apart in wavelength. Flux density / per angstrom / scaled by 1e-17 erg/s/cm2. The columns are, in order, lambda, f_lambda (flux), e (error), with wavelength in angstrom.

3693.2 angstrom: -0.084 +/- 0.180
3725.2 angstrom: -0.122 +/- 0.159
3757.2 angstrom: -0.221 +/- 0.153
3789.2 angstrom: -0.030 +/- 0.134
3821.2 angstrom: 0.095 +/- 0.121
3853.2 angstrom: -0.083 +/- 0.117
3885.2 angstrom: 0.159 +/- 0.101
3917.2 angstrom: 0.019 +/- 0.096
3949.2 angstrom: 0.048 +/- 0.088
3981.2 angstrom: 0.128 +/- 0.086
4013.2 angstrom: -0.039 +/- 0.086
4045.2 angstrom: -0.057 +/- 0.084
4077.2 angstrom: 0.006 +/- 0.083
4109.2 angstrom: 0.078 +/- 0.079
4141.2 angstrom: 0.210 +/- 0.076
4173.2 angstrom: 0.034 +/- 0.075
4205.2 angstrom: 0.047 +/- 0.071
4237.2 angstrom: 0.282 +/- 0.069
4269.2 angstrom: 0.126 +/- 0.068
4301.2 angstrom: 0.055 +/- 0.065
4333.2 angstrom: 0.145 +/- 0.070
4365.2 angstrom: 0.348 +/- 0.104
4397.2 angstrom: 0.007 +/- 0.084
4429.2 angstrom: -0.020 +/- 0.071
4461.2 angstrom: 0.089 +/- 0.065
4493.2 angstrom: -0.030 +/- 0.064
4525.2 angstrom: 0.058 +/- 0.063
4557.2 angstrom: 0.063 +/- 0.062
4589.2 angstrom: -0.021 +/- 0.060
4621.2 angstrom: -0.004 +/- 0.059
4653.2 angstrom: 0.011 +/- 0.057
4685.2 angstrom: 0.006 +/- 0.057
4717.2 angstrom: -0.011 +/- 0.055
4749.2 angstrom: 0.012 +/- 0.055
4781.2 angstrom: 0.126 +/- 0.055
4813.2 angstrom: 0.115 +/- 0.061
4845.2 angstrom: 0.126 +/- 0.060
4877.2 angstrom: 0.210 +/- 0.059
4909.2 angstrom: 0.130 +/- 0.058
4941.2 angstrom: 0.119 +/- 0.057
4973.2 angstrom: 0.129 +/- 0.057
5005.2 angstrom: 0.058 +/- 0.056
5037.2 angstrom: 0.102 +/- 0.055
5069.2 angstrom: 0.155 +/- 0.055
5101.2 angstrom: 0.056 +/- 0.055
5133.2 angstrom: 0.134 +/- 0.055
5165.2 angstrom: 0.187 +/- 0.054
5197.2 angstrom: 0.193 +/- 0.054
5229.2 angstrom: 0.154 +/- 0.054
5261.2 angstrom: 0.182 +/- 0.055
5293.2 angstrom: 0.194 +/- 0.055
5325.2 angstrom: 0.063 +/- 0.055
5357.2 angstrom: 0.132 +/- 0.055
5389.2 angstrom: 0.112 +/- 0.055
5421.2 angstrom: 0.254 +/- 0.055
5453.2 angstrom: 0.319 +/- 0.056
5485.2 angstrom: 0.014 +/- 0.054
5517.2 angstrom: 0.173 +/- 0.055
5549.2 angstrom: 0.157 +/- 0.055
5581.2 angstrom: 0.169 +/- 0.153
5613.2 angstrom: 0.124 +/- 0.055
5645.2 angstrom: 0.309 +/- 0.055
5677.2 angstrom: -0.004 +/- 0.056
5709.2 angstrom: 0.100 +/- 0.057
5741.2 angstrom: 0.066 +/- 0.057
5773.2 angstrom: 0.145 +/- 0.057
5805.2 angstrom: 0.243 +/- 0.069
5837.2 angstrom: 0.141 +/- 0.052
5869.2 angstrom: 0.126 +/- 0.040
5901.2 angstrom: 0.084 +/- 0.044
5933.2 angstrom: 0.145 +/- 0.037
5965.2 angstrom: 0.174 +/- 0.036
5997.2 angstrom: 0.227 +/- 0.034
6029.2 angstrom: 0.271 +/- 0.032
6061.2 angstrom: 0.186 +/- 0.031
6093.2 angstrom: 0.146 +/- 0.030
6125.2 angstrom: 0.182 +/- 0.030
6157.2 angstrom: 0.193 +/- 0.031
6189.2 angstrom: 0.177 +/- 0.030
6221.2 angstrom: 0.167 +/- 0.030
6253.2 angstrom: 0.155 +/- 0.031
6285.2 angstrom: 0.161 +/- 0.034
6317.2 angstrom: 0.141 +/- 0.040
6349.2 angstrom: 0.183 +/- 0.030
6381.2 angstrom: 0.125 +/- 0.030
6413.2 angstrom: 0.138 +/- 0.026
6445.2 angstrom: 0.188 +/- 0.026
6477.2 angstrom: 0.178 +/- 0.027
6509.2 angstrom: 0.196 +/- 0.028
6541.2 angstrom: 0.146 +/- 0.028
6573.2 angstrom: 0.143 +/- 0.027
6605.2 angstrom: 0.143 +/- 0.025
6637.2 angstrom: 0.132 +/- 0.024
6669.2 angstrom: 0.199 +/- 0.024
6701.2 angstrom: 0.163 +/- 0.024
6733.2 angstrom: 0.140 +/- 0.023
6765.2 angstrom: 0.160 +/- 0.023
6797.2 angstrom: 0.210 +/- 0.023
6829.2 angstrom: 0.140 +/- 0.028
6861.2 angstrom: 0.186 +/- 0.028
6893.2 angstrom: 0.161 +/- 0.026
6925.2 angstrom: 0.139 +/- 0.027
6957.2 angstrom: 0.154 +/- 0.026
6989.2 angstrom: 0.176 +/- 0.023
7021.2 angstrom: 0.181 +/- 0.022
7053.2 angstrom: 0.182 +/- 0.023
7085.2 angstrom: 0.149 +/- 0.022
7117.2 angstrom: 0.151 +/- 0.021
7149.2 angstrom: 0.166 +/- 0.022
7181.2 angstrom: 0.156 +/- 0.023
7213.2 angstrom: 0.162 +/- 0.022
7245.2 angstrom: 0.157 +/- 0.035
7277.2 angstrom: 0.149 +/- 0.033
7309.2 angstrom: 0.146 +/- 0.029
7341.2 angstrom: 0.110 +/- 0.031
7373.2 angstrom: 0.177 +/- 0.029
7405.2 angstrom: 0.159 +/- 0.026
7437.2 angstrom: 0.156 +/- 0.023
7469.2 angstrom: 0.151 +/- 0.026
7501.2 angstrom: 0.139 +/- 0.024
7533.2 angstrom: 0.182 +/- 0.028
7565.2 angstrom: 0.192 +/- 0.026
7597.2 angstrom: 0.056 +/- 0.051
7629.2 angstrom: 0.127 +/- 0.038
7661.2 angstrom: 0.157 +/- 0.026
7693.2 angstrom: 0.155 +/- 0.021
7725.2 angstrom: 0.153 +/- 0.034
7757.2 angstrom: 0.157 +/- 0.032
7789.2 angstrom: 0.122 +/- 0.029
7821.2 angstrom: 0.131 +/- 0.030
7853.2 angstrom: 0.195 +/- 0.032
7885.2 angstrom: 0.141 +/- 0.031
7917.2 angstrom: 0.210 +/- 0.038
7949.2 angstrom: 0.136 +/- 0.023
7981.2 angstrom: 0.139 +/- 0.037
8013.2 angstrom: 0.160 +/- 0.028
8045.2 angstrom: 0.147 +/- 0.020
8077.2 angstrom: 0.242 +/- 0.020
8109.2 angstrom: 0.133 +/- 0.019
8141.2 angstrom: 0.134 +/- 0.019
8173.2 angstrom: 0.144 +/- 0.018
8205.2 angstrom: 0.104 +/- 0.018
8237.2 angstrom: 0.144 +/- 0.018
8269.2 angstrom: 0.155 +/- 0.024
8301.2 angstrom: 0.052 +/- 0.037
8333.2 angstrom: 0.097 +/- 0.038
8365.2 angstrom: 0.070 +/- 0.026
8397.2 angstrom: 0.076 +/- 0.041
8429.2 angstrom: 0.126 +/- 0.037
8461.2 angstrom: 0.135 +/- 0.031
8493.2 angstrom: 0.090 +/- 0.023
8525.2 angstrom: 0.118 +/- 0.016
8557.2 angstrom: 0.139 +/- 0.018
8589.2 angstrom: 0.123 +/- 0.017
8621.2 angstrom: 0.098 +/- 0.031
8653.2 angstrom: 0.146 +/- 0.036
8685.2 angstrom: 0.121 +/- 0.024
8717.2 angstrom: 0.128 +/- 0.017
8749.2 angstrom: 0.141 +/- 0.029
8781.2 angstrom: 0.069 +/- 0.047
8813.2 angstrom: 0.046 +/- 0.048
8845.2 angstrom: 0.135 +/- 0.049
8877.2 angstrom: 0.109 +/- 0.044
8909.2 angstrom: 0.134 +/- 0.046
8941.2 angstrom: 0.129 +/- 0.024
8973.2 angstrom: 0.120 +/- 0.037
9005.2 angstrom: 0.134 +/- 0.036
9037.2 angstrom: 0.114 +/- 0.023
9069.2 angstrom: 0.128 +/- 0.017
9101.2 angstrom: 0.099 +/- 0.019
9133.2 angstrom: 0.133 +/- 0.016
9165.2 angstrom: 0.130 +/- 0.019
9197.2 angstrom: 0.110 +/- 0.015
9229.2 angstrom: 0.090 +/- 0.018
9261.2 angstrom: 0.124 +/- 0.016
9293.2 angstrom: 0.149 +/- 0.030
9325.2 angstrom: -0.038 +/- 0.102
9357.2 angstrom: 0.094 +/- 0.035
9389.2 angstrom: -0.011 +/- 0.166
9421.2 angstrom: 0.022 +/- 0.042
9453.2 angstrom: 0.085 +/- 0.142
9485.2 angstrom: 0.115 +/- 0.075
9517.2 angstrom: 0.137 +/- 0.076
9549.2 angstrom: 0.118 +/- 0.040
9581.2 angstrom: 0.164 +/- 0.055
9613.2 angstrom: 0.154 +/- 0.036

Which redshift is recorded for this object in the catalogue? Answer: 0.61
